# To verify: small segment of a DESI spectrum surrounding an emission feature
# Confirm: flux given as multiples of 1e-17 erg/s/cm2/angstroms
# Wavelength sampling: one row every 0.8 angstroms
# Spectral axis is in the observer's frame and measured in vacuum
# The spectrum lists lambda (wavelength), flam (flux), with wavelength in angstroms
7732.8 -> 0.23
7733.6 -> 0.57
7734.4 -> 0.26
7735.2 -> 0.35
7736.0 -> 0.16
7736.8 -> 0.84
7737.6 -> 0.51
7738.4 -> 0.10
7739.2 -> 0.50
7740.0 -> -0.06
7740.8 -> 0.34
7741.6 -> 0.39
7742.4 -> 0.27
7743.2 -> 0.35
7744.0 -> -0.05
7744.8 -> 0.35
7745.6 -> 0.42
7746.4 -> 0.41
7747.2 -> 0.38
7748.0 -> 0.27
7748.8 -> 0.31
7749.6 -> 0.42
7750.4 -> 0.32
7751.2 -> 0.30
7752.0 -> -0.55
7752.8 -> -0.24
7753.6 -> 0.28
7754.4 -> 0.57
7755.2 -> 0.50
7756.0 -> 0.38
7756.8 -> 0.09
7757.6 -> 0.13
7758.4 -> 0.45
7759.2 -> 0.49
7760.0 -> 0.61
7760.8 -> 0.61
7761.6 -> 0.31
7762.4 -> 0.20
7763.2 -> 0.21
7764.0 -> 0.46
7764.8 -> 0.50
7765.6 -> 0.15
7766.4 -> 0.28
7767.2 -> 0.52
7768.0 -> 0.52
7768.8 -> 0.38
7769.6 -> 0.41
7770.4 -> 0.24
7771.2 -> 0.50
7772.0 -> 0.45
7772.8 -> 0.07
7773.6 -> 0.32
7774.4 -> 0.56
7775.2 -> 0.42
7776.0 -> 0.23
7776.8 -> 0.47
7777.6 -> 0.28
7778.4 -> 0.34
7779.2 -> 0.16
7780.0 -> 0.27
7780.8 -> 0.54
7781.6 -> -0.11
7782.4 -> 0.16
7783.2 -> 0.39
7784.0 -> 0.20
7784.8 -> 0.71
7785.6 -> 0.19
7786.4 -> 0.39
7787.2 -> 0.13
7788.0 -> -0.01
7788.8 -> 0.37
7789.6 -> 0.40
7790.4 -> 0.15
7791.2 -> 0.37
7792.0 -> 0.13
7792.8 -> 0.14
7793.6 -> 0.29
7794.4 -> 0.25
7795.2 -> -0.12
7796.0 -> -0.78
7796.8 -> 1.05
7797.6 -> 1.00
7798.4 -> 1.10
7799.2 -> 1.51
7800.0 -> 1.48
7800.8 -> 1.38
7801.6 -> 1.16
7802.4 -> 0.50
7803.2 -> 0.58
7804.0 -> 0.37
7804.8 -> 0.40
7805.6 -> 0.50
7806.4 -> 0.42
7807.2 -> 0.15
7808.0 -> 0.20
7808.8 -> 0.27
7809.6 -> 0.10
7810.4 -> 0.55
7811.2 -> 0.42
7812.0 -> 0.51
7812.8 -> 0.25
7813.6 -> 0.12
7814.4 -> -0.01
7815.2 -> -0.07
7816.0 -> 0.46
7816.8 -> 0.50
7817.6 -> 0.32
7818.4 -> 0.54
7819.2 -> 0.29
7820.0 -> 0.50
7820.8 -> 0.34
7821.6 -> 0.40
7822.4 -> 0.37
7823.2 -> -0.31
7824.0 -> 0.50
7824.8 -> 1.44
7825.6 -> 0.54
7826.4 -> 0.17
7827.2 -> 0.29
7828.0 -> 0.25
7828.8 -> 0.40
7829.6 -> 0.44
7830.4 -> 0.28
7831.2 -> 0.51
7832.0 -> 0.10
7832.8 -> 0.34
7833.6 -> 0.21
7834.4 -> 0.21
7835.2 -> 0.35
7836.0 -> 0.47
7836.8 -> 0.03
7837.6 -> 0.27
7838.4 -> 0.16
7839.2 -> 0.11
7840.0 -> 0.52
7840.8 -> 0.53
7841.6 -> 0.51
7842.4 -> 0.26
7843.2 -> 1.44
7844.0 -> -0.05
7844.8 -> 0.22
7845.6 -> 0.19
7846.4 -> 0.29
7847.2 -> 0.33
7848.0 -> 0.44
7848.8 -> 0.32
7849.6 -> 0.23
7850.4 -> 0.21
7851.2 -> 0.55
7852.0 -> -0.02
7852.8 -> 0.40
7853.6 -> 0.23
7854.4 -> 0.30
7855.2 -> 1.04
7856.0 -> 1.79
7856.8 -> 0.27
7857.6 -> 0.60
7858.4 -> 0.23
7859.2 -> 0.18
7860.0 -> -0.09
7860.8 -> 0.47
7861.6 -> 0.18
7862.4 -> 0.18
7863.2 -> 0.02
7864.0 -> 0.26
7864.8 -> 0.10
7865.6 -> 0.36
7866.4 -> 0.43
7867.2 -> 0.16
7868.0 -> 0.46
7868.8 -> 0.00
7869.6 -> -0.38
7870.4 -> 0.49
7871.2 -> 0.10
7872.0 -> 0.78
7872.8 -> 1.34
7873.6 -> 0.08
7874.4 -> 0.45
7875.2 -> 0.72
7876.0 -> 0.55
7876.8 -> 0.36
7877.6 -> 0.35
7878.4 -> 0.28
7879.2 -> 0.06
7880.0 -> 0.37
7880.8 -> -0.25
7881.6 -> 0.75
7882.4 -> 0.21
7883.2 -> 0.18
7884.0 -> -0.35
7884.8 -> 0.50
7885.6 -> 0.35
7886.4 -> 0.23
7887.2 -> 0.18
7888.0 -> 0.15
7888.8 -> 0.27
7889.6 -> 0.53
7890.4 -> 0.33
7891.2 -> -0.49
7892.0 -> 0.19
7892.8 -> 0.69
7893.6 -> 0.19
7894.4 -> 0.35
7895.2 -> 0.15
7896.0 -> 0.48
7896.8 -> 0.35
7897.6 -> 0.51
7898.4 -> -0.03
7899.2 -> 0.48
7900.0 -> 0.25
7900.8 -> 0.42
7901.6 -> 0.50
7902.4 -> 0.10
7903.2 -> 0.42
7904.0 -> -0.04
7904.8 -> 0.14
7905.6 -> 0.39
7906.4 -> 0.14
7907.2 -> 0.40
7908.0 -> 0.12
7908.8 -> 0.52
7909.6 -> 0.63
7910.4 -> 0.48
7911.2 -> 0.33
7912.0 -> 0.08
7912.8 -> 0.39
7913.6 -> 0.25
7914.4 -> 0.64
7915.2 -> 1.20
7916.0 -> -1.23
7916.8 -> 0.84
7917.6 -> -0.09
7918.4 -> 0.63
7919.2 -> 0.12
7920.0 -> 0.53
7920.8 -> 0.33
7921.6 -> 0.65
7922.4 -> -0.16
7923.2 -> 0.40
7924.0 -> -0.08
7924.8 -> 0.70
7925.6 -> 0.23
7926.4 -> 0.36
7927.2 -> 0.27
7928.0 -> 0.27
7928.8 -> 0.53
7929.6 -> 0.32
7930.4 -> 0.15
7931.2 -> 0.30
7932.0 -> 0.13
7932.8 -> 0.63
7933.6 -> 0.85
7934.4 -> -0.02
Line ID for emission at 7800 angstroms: H-gamma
